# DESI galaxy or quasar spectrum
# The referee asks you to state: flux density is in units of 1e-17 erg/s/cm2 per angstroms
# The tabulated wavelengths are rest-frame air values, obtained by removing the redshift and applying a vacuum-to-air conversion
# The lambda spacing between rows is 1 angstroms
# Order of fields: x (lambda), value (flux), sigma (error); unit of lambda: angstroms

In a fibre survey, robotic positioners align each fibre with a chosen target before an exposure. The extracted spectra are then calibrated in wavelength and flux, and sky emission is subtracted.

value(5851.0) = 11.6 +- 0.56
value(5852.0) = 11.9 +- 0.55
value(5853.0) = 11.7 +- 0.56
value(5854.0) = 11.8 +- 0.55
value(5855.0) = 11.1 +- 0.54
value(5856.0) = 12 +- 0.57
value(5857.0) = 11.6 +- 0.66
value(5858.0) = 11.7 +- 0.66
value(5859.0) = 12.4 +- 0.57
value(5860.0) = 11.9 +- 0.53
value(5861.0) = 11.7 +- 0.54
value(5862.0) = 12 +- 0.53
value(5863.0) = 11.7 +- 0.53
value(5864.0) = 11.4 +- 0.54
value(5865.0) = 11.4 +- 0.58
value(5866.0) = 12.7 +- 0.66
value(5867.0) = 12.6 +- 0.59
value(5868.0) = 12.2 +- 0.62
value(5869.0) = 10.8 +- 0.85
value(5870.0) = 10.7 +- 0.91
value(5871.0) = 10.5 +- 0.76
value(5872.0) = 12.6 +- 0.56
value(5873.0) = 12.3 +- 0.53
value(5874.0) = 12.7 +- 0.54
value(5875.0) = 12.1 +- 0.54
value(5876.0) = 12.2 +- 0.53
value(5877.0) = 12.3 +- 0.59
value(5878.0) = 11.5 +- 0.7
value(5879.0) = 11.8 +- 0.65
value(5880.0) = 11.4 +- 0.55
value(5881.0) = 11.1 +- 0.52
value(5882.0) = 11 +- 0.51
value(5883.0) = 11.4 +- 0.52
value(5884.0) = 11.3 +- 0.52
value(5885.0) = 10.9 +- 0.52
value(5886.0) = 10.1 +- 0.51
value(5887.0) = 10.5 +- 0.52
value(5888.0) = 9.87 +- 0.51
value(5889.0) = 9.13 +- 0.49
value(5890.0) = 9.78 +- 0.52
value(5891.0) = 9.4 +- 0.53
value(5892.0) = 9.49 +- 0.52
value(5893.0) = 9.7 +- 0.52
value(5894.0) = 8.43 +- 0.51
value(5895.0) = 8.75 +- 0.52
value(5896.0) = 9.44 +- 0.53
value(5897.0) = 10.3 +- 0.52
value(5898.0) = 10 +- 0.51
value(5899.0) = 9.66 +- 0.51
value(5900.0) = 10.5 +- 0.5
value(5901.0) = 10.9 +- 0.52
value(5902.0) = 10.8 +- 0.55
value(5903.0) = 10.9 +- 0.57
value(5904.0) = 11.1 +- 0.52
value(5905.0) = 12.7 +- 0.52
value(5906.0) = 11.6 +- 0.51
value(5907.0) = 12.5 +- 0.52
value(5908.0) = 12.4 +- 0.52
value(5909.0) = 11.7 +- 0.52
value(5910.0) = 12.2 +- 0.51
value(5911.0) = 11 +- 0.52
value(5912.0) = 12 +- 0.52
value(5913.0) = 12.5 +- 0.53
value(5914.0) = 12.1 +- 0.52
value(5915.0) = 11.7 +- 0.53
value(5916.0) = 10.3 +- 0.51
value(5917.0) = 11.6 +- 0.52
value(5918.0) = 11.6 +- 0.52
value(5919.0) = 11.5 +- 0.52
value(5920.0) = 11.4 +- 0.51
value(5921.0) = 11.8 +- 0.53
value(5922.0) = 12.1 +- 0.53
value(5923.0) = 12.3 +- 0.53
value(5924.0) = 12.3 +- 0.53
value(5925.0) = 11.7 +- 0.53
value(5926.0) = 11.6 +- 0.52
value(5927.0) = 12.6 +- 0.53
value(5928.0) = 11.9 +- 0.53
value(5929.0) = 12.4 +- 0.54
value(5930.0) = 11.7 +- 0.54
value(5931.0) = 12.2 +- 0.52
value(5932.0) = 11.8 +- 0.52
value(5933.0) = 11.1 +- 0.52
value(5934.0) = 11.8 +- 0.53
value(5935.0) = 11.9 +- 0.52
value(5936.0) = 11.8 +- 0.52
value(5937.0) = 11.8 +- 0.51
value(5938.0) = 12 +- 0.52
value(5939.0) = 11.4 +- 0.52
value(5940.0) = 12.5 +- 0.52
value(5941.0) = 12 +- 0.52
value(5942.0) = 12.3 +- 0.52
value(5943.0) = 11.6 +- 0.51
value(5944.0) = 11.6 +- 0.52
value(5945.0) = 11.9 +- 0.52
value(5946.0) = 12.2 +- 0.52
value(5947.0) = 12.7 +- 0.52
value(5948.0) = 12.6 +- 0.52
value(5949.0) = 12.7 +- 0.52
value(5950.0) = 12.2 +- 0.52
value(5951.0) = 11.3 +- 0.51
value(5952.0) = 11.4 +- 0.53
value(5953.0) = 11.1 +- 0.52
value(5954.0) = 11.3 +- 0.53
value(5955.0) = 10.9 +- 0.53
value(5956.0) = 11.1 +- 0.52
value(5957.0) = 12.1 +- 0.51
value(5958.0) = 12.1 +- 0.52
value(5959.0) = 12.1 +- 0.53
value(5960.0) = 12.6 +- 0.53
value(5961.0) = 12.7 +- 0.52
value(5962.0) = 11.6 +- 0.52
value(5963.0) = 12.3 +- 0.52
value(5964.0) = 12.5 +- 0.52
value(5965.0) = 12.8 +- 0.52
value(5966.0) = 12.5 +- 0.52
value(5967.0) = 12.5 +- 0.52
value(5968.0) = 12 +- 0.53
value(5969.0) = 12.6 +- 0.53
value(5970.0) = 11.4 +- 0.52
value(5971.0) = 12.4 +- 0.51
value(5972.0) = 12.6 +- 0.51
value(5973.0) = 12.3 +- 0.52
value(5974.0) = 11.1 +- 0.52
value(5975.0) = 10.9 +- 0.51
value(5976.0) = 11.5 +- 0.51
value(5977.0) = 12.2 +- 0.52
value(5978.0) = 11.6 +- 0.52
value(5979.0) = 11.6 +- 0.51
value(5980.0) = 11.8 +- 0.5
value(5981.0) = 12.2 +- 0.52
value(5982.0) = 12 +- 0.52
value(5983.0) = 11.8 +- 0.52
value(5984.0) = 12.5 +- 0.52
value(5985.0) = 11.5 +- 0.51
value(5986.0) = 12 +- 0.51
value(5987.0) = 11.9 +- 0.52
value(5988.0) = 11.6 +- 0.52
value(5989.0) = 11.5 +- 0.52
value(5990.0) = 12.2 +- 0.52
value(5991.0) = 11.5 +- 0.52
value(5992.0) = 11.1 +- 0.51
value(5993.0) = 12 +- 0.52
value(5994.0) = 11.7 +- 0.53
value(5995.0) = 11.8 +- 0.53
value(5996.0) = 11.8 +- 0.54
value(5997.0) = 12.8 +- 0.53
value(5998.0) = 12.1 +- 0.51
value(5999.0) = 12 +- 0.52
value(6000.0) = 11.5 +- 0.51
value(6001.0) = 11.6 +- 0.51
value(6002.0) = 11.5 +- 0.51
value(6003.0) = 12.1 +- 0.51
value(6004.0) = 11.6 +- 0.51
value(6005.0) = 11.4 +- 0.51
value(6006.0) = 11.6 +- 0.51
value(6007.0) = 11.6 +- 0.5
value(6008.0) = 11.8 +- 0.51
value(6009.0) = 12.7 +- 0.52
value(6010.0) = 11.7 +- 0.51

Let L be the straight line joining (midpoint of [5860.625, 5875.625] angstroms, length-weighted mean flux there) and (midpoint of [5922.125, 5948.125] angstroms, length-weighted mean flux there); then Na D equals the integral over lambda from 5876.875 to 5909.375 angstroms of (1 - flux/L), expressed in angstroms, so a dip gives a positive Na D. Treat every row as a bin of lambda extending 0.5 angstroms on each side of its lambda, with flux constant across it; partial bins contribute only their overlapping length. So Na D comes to 3.4 angstroms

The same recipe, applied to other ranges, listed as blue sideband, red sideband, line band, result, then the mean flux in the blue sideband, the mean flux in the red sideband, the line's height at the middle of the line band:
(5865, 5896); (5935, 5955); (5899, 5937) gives -0.7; 11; 11.9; 11.5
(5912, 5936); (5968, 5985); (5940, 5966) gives -0.3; 11.8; 11.9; 11.9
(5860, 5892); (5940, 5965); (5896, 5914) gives 0.4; 11.3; 12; 11.6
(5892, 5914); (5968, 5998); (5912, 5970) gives -3.0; 10.9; 11.9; 11.4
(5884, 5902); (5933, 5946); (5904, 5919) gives -1.6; 9.88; 11.9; 10.7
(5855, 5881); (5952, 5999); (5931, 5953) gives -0.1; 11.8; 11.9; 11.9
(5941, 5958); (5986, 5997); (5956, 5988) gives -0.6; 11.8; 11.8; 11.8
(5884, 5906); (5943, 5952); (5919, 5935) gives -0.8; 10.2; 12.1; 11.3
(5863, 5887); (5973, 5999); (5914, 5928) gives -0.1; 11.6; 11.8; 11.7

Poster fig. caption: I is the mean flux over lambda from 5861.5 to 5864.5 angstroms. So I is 11.7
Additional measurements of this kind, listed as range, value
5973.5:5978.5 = 11.5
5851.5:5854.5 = 11.8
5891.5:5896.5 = 9.16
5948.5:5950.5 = 12.4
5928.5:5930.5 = 12.1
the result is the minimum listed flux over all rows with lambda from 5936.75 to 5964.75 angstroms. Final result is 10.9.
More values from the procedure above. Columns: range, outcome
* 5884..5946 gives 8.43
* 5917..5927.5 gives 11.4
